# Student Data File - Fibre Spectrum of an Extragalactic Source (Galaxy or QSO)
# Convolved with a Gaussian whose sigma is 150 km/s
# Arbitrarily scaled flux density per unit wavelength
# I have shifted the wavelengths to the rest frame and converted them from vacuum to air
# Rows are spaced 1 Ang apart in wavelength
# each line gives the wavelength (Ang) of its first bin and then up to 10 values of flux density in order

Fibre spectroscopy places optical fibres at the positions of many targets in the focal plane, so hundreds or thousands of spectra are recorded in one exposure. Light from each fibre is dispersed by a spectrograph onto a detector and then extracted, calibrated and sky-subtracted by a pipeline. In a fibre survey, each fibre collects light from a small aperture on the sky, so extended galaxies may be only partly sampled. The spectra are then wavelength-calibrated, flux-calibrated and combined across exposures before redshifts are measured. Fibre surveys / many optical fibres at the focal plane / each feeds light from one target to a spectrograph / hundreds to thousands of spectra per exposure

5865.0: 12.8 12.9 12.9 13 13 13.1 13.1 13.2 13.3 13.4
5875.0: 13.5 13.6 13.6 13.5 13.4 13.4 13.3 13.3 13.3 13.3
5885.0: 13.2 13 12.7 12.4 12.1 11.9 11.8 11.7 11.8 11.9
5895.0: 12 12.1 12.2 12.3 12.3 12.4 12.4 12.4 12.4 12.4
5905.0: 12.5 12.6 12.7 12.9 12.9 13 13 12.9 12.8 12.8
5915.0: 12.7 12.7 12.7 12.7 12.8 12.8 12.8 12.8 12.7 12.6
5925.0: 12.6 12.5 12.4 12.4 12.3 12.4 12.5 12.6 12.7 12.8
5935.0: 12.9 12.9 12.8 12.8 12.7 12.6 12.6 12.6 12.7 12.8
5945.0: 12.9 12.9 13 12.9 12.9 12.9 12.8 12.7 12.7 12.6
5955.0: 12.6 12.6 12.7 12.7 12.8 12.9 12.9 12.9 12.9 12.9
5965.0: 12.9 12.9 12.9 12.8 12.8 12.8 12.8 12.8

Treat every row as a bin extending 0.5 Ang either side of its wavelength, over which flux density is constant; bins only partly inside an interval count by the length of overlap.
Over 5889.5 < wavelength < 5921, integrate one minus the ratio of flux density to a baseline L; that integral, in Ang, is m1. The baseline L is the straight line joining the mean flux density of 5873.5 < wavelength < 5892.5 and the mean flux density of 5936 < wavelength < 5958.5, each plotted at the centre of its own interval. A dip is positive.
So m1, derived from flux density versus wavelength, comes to 1.0 Ang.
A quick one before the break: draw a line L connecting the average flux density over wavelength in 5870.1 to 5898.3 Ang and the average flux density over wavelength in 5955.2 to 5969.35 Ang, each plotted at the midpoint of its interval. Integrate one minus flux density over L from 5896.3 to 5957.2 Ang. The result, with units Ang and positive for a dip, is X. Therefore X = 0.7 Ang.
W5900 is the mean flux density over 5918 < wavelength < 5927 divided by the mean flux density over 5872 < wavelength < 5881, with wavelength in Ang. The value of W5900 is 0.94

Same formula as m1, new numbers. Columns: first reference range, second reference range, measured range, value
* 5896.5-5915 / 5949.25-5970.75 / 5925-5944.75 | 0.1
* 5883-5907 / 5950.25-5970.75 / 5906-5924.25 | -0.4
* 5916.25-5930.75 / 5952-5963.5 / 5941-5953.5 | -0.1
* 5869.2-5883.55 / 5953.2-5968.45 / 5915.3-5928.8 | 0.4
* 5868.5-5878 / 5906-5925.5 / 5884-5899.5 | 1.0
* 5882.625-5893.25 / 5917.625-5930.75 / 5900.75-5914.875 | -0.2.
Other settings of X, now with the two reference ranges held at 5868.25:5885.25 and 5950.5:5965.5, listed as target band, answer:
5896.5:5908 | 0.6 Ang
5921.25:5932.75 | 0.4 Ang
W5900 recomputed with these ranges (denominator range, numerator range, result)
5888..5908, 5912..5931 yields 1.03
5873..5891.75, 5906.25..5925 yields 0.98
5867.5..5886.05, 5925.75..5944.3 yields 0.95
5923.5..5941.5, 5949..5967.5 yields 1.01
